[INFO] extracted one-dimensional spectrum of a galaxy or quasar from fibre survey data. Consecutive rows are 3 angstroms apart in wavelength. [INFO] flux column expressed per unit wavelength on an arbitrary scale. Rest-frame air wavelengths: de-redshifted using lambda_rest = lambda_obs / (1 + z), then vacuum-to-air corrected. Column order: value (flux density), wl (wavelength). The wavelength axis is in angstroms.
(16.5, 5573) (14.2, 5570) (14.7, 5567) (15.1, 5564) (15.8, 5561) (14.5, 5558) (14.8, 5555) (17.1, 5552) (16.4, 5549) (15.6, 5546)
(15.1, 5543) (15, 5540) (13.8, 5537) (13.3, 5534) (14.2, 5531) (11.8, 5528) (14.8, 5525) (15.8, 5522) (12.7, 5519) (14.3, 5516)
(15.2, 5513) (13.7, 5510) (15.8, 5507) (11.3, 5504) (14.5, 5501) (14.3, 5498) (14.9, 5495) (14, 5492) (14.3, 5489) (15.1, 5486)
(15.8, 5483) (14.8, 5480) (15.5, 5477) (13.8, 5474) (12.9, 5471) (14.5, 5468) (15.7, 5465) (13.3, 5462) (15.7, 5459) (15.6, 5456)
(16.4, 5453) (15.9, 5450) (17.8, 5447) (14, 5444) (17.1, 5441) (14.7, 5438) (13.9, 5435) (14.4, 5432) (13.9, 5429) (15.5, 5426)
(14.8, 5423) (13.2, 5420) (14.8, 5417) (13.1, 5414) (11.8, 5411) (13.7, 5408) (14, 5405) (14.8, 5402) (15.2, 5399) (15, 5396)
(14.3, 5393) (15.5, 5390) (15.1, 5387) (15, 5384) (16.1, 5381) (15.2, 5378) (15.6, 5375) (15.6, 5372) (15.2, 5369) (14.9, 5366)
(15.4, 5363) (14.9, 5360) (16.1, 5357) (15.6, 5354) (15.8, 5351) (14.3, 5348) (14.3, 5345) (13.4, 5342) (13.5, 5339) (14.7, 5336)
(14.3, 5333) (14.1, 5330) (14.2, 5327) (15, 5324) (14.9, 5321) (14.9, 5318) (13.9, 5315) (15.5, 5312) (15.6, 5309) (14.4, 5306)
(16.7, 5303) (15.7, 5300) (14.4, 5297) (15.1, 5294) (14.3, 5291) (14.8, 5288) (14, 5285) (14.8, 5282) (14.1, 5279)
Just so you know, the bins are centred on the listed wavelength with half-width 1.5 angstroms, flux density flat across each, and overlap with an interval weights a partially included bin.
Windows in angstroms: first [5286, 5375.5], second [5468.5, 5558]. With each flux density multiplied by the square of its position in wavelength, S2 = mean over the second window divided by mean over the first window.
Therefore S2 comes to 1.04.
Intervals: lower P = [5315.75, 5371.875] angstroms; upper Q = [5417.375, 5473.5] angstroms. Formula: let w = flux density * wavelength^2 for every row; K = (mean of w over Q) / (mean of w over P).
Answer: 1.1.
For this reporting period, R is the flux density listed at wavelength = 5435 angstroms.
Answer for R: 13.9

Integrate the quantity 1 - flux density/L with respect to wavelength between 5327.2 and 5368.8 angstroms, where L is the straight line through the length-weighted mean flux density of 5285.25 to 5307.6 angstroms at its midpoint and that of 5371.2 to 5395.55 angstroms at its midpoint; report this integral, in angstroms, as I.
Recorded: 1.24 angstroms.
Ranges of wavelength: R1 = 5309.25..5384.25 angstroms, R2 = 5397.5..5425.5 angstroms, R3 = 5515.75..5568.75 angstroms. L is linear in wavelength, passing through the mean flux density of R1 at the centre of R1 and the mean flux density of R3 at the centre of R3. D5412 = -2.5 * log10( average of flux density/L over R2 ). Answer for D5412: 0.06 mag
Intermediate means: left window 14.9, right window 14.7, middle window 14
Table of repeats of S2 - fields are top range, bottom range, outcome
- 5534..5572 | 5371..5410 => 1.07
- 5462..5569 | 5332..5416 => 1.04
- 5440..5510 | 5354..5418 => 1.04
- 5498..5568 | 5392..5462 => 1.03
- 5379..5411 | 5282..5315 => 1.02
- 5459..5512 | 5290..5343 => 1.04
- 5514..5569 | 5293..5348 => 1.09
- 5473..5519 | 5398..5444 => 1.04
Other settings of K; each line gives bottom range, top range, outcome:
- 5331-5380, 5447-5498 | 1.05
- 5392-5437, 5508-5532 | 1.03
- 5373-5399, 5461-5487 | 0.99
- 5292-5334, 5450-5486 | 1.06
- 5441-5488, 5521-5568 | 1.01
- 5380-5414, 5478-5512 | 1.03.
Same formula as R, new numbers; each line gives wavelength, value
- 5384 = 15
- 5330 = 14.1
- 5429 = 13.9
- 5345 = 14.3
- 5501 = 14.5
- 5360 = 14.9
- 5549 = 16.4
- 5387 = 15.1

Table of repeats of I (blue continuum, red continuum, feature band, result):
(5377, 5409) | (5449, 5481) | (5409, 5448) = 1.11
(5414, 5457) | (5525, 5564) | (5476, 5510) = 0.92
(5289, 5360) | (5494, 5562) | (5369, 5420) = 0.26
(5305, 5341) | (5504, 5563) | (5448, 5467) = -1.12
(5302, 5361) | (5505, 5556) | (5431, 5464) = -1.49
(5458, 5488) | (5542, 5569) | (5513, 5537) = 1.95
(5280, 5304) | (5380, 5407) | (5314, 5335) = 0.62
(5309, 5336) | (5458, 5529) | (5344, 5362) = -0.73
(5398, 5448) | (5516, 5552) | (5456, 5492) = -0.47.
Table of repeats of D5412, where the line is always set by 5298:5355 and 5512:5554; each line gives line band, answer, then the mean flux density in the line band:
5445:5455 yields -0.126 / 16.5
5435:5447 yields -0.051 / 15.4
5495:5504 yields 0.053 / 14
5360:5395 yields -0.037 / 15.2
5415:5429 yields 0.019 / 14.5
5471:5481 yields 0.019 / 14.4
